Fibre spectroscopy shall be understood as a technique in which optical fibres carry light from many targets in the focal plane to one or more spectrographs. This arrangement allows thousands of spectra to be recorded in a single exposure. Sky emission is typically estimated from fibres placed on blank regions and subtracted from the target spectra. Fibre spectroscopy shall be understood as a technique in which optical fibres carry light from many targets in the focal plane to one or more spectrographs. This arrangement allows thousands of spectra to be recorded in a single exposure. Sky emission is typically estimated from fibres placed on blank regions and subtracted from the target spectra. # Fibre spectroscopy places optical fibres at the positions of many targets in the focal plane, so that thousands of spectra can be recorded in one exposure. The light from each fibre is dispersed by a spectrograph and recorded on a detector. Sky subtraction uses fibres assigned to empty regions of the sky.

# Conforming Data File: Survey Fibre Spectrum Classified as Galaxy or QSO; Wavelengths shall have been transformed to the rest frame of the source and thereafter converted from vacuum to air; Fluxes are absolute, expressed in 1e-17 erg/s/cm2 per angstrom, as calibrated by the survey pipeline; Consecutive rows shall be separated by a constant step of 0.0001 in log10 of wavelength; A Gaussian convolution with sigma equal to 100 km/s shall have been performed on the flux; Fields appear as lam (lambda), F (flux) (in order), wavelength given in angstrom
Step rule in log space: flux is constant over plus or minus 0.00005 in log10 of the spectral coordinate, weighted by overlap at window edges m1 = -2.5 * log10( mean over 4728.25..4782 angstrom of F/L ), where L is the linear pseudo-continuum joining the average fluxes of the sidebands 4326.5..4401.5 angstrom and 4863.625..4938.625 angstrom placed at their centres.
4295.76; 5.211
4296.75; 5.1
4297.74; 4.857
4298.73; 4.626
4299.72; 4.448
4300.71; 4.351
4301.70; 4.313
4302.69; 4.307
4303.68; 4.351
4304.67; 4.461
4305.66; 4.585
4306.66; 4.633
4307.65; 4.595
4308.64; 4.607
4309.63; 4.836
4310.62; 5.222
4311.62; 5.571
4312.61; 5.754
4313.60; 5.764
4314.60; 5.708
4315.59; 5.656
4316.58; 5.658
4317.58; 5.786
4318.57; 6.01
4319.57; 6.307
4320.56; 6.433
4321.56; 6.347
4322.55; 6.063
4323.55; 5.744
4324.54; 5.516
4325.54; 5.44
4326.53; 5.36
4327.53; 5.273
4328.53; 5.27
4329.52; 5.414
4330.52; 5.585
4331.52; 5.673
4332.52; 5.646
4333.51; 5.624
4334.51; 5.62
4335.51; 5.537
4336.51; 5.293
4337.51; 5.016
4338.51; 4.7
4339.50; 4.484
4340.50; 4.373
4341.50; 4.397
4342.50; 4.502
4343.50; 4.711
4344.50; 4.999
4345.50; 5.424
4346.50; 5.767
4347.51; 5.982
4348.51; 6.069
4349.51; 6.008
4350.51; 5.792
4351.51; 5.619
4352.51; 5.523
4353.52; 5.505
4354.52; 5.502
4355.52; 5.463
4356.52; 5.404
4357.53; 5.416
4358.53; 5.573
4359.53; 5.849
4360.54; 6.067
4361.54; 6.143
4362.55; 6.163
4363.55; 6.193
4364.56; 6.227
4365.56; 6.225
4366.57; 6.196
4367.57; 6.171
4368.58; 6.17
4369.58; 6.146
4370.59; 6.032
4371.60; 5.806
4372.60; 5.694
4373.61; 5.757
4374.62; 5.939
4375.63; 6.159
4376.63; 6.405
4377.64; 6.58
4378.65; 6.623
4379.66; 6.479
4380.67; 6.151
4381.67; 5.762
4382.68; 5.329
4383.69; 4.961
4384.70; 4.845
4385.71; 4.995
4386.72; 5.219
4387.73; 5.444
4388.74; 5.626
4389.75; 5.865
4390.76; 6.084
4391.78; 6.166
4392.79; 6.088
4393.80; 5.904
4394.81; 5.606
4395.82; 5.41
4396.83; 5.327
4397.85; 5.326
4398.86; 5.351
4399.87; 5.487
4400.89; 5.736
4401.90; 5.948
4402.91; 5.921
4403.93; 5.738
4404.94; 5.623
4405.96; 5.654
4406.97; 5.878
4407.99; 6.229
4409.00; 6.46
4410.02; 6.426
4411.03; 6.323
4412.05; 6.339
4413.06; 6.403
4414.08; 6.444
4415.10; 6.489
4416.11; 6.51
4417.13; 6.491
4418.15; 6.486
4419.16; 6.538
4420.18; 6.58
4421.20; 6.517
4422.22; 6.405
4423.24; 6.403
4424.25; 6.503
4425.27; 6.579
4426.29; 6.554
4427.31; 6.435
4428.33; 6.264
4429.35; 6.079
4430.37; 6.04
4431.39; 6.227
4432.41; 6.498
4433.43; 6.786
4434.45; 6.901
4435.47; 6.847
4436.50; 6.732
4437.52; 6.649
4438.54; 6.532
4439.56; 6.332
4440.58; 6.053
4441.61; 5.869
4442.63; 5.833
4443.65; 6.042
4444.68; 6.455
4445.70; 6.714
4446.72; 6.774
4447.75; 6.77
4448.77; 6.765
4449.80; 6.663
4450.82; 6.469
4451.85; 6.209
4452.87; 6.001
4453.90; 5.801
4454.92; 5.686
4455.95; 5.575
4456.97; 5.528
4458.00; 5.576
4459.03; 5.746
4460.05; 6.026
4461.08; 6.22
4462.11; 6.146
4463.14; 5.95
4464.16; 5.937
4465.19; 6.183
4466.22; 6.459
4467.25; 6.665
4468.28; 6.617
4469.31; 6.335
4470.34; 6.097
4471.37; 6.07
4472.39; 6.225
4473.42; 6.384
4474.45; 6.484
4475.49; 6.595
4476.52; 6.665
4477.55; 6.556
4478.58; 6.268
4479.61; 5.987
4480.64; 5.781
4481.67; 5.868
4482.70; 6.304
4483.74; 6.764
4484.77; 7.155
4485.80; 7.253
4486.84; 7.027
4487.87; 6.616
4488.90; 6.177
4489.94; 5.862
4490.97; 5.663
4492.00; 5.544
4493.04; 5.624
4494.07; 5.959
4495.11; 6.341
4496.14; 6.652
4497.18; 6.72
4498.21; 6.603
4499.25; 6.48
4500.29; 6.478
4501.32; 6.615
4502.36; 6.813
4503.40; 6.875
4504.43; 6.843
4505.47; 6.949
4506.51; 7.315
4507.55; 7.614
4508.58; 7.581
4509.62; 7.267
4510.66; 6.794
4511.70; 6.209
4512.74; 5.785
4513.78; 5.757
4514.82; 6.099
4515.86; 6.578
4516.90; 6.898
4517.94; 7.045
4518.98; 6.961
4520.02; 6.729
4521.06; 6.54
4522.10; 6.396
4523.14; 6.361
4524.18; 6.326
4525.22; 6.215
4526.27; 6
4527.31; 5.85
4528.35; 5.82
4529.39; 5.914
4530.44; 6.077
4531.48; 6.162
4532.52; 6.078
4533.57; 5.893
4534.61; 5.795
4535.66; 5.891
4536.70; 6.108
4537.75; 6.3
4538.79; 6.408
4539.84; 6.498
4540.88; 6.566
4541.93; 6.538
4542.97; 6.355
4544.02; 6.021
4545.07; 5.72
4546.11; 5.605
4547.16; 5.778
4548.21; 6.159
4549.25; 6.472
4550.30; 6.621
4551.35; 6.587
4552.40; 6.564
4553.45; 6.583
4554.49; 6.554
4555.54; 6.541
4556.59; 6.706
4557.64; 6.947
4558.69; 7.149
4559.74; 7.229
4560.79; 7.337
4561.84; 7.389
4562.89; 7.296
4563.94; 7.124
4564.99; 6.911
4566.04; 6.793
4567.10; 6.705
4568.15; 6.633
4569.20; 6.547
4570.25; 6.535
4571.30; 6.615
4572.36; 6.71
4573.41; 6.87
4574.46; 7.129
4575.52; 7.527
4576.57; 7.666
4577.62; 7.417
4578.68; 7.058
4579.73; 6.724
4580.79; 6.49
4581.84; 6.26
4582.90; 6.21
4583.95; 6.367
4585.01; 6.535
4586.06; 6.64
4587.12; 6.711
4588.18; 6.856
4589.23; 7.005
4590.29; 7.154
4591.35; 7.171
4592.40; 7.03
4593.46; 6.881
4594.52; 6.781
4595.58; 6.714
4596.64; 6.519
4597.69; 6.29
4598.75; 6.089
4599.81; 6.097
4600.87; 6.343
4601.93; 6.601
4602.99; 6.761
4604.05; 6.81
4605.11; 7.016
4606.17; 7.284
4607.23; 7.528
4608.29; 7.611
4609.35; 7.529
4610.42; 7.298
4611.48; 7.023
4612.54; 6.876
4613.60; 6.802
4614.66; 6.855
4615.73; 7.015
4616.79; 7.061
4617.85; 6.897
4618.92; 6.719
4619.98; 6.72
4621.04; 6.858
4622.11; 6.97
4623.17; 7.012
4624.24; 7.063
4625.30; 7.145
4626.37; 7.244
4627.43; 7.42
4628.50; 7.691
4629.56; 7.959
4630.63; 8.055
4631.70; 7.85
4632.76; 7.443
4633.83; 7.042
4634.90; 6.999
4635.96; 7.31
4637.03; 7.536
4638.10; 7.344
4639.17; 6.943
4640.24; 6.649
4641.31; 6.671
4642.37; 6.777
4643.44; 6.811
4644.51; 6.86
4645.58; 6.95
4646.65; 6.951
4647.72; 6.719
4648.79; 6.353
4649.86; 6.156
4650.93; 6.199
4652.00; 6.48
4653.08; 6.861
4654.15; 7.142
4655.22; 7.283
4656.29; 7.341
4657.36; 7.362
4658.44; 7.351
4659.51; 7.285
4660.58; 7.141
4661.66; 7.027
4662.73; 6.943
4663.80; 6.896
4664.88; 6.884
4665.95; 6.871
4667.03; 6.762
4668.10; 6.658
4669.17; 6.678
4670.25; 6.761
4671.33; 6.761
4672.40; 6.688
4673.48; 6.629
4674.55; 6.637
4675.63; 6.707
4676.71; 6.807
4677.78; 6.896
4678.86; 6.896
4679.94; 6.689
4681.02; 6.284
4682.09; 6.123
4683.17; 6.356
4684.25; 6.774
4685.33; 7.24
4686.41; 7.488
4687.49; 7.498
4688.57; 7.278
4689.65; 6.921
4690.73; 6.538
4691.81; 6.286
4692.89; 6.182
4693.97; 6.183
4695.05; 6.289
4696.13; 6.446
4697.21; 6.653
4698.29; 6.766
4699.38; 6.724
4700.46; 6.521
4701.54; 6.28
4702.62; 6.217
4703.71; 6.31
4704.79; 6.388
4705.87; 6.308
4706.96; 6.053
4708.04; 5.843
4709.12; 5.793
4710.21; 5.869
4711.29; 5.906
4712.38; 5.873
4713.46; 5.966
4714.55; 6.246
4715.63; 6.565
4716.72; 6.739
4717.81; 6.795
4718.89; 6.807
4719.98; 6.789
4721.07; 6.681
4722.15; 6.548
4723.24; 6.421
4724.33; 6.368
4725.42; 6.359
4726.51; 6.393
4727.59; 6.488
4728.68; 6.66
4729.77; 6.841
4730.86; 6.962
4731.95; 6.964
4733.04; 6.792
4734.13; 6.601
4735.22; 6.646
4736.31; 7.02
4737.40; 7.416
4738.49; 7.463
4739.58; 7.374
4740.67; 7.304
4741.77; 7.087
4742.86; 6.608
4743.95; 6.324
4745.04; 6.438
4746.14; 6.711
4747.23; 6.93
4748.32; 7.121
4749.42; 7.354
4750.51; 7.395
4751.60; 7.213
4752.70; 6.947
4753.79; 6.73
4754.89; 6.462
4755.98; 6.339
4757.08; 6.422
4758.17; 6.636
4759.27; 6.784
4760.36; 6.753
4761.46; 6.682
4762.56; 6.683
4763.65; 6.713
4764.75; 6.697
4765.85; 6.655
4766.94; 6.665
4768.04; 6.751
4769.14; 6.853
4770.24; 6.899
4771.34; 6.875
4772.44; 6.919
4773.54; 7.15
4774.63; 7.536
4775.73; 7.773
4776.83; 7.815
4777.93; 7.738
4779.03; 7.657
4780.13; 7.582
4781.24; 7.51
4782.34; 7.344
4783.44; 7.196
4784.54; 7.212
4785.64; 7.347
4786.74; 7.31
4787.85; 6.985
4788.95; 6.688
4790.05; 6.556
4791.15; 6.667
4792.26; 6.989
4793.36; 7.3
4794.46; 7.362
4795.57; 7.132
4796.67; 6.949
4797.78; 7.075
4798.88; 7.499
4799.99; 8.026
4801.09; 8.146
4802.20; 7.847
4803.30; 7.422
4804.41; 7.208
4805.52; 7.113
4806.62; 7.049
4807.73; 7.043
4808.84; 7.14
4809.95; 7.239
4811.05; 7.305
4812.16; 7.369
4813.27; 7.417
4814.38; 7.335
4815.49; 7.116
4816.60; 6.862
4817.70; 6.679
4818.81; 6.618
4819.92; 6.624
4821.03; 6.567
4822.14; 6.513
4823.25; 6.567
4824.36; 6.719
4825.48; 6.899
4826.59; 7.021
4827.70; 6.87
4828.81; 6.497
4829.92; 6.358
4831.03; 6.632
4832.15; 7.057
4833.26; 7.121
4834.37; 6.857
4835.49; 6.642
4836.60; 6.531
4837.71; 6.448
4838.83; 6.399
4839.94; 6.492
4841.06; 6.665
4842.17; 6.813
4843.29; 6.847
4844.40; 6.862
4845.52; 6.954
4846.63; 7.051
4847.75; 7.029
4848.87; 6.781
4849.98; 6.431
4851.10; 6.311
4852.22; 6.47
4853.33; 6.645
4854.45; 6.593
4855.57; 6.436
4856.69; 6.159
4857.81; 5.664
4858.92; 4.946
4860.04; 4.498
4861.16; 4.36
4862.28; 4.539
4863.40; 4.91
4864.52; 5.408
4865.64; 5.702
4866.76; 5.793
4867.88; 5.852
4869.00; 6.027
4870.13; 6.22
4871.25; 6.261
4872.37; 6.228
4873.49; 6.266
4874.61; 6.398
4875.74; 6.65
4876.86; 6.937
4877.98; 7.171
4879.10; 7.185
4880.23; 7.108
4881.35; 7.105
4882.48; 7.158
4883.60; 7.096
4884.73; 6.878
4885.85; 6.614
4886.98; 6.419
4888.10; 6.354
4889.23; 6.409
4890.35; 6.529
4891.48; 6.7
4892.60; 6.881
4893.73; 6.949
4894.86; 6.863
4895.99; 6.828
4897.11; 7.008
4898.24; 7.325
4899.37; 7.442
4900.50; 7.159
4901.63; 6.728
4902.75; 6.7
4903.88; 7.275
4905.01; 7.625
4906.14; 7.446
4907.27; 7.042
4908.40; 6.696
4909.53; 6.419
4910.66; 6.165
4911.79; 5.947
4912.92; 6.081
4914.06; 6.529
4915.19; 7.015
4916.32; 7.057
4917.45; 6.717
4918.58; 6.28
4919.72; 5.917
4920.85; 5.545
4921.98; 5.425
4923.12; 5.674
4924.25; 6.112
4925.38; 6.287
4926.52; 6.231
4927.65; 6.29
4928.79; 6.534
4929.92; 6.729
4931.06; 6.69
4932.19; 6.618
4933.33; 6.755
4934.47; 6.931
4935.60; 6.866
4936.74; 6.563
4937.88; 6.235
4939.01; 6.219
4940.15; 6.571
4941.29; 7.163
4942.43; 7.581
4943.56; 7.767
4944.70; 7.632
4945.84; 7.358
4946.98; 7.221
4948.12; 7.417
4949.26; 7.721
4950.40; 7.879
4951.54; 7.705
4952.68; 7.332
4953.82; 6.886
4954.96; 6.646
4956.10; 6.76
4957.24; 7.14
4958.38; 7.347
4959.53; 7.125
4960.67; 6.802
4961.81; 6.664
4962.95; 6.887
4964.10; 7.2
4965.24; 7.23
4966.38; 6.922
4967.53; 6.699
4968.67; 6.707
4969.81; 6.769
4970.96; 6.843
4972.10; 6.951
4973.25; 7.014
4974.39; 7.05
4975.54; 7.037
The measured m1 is -0.11 mag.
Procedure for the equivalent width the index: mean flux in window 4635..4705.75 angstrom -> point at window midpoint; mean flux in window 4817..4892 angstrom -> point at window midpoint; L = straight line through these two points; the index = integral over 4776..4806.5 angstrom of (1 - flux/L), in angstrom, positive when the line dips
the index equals -3.6 angstrom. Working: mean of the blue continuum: 6.77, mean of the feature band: 7.32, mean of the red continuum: 6.44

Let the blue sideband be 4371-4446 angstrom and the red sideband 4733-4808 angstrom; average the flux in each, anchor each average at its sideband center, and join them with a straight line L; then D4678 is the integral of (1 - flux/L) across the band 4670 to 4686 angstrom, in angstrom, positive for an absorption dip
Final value 0.31 angstrom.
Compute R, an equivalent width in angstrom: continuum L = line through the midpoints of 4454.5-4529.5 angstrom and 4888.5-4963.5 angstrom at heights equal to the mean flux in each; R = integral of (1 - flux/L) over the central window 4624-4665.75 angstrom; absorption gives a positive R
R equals -3.54 angstrom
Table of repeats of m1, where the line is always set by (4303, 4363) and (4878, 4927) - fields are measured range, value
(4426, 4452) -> -0.14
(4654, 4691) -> -0.12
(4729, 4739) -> -0.11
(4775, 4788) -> -0.17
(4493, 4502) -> -0.11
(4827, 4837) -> -0.04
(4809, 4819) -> -0.10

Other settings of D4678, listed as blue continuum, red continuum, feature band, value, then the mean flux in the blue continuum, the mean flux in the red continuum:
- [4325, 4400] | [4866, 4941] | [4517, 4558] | -2.5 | 5.63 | 6.6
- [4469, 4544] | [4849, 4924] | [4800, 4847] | -3.9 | 6.41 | 6.41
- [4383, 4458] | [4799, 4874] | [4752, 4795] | -3.3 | 6.11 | 6.58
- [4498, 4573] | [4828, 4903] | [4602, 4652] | -4.1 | 6.53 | 6.48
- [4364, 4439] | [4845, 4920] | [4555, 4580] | -3.0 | 6.09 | 6.49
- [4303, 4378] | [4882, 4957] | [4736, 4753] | -1.7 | 5.56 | 6.78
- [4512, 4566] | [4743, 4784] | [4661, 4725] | 2.2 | 6.42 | 6.98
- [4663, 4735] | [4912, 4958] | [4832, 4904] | 2.3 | 6.57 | 6.75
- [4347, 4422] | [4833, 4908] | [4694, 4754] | -2.6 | 5.93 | 6.52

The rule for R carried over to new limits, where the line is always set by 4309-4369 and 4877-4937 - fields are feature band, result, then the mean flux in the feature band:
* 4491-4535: -3.78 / 6.44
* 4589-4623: -4.34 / 6.88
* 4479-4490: -1.10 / 6.46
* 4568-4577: -1.31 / 6.92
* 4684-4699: -1.16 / 6.75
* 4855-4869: 2.57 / 5.38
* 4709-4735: -0.66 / 6.49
